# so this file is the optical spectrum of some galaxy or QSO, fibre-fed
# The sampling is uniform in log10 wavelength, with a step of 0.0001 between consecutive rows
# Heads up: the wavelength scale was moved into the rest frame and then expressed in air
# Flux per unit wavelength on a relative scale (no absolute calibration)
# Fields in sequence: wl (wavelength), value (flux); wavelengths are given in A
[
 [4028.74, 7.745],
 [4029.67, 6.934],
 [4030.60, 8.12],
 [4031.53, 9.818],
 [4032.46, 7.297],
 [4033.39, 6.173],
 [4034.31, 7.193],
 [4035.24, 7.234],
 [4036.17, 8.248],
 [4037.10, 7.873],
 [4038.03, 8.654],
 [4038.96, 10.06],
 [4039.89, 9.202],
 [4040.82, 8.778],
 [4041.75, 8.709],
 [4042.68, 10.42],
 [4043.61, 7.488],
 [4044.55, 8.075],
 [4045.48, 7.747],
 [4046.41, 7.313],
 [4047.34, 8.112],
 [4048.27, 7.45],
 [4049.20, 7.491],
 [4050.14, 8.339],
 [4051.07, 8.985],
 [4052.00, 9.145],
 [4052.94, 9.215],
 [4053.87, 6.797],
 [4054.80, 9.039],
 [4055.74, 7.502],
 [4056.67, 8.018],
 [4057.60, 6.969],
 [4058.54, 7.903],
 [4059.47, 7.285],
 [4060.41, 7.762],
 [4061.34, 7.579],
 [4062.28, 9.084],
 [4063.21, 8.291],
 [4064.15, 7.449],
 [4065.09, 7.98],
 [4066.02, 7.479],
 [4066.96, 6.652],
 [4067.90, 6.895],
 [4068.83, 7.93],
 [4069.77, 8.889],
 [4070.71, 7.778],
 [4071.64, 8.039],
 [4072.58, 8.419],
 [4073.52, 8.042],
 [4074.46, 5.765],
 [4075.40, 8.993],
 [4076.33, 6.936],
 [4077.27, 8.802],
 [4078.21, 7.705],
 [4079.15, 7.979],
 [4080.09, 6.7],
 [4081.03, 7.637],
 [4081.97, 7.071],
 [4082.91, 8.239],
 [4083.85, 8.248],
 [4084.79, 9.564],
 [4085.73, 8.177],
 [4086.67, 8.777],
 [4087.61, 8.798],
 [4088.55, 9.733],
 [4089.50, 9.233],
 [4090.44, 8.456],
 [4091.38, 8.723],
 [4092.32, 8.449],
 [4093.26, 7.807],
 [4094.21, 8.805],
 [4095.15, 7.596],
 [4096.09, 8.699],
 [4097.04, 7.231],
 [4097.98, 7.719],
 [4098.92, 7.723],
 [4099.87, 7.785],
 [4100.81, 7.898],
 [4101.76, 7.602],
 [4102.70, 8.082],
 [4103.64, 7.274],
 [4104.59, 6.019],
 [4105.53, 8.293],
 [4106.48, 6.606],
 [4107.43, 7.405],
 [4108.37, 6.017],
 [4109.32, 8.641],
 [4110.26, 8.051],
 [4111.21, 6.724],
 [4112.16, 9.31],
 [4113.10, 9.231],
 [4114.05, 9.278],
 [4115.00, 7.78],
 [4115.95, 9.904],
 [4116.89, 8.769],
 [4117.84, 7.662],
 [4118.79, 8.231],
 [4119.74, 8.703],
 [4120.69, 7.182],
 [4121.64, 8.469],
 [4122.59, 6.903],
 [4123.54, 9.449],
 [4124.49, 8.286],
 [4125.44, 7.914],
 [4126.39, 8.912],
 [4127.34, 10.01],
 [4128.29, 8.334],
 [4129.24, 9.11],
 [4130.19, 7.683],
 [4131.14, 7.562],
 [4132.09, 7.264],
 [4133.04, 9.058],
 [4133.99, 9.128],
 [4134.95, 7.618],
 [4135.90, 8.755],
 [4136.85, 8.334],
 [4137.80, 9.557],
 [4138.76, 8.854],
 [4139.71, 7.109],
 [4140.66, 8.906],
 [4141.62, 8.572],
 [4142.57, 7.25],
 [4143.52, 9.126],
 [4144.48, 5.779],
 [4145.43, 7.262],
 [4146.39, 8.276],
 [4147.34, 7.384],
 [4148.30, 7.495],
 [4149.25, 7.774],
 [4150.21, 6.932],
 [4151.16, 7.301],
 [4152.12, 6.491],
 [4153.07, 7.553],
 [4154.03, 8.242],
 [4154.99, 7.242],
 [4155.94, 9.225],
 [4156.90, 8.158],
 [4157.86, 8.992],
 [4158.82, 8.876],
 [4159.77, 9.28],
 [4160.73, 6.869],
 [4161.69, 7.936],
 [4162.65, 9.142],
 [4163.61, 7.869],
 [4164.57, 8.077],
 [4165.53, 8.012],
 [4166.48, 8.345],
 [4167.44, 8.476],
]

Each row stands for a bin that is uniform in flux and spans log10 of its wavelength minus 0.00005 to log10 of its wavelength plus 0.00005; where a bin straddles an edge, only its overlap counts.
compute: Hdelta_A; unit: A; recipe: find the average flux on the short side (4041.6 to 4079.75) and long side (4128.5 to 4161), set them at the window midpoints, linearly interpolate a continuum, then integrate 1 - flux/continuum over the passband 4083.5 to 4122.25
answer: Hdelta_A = -0.8 A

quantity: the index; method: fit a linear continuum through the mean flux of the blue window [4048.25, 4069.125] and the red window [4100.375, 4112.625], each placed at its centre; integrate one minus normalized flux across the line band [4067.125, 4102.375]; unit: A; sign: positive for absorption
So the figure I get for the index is -1.7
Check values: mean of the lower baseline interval 7.89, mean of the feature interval 8.07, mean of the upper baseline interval 7.53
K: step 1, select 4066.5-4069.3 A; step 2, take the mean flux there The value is 7.17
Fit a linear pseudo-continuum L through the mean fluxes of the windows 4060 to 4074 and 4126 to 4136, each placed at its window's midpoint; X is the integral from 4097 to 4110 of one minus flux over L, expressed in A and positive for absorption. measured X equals 1.2 A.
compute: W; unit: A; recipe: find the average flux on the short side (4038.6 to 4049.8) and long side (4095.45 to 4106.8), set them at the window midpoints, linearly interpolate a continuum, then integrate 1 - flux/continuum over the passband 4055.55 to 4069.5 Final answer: 0.8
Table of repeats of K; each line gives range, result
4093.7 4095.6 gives 8.18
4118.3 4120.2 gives 8.44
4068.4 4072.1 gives 8.17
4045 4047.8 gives 7.74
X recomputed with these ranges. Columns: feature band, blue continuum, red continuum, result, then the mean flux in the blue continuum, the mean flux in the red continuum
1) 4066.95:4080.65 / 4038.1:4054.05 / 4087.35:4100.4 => 1.1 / 8.46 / 8.33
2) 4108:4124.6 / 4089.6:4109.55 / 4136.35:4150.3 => -0.9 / 7.77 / 7.94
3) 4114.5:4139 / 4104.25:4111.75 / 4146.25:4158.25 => -3.2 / 7.26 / 7.75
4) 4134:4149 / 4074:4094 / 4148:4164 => -0.1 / 8.19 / 7.97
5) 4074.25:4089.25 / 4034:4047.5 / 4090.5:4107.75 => -0.3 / 8.36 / 7.78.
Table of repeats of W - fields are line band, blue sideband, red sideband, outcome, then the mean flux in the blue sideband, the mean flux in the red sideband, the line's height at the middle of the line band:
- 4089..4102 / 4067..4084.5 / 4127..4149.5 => -0.4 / 7.77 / 8.17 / 7.9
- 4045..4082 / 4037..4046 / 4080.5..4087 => 2.7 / 8.72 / 8.22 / 8.46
